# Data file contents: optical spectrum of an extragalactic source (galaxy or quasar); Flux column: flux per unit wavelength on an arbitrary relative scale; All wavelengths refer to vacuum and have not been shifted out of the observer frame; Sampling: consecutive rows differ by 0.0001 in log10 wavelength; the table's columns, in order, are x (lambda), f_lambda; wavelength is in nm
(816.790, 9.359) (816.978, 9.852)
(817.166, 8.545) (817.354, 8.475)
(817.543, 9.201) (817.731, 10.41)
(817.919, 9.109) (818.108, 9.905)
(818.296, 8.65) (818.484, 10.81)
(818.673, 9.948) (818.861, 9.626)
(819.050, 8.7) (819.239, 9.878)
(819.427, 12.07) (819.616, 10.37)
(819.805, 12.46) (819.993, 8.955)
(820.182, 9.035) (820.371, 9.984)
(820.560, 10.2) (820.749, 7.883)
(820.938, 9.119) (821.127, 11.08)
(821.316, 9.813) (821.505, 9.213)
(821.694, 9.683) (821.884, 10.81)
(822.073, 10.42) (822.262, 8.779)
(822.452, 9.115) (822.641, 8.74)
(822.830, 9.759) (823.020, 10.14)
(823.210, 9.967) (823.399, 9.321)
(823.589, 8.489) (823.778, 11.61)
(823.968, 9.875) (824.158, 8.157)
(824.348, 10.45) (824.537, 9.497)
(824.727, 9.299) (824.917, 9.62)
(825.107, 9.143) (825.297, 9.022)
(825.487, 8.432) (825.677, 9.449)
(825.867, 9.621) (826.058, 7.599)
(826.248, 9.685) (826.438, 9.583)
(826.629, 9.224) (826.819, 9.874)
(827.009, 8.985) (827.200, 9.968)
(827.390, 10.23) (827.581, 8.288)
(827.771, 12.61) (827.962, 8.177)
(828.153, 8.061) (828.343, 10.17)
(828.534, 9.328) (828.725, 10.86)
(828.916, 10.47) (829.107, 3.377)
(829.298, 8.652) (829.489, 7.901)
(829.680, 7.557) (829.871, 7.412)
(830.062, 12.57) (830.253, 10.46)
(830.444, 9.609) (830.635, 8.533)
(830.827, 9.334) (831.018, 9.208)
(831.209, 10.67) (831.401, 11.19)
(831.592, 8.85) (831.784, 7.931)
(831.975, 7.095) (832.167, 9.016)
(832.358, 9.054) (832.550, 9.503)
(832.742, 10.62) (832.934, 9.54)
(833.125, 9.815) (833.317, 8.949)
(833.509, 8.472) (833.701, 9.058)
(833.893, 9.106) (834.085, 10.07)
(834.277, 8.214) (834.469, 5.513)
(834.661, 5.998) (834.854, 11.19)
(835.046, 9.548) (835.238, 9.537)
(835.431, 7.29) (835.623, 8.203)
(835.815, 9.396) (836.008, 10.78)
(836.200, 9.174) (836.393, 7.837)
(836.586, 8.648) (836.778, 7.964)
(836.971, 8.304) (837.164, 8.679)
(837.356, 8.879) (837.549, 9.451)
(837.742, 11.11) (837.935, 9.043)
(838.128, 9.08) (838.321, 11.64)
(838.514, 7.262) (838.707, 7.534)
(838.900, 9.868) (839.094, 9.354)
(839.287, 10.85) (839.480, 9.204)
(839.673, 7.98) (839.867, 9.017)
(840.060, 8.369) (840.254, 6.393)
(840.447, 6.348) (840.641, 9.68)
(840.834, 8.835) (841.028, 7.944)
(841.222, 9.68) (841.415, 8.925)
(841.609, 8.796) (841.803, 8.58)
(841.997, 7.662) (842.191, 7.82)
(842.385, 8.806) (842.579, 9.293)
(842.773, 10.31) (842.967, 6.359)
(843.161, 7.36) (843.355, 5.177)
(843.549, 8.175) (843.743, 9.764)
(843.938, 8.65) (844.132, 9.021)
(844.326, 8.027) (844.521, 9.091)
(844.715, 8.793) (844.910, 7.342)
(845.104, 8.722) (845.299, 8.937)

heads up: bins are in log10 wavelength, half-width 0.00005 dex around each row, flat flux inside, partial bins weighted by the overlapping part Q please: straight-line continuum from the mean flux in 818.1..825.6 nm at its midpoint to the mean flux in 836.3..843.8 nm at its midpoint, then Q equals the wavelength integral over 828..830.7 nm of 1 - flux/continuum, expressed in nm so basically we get 0.097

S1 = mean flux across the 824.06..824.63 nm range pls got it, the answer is 9.38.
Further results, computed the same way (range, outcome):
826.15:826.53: 9.63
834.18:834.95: 7.73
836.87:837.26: 8.48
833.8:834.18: 9.59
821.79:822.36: 10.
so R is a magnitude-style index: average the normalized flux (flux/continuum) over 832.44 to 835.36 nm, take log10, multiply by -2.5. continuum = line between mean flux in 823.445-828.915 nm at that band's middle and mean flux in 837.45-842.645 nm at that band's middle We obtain 0.02 mag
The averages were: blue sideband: 9.49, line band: 8.99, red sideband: 8.83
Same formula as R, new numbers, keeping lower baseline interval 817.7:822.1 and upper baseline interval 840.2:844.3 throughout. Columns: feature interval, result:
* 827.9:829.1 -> 0.02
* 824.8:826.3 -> 0.05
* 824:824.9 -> 0.02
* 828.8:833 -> 0.01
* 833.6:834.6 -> 0.07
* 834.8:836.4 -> -0.06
